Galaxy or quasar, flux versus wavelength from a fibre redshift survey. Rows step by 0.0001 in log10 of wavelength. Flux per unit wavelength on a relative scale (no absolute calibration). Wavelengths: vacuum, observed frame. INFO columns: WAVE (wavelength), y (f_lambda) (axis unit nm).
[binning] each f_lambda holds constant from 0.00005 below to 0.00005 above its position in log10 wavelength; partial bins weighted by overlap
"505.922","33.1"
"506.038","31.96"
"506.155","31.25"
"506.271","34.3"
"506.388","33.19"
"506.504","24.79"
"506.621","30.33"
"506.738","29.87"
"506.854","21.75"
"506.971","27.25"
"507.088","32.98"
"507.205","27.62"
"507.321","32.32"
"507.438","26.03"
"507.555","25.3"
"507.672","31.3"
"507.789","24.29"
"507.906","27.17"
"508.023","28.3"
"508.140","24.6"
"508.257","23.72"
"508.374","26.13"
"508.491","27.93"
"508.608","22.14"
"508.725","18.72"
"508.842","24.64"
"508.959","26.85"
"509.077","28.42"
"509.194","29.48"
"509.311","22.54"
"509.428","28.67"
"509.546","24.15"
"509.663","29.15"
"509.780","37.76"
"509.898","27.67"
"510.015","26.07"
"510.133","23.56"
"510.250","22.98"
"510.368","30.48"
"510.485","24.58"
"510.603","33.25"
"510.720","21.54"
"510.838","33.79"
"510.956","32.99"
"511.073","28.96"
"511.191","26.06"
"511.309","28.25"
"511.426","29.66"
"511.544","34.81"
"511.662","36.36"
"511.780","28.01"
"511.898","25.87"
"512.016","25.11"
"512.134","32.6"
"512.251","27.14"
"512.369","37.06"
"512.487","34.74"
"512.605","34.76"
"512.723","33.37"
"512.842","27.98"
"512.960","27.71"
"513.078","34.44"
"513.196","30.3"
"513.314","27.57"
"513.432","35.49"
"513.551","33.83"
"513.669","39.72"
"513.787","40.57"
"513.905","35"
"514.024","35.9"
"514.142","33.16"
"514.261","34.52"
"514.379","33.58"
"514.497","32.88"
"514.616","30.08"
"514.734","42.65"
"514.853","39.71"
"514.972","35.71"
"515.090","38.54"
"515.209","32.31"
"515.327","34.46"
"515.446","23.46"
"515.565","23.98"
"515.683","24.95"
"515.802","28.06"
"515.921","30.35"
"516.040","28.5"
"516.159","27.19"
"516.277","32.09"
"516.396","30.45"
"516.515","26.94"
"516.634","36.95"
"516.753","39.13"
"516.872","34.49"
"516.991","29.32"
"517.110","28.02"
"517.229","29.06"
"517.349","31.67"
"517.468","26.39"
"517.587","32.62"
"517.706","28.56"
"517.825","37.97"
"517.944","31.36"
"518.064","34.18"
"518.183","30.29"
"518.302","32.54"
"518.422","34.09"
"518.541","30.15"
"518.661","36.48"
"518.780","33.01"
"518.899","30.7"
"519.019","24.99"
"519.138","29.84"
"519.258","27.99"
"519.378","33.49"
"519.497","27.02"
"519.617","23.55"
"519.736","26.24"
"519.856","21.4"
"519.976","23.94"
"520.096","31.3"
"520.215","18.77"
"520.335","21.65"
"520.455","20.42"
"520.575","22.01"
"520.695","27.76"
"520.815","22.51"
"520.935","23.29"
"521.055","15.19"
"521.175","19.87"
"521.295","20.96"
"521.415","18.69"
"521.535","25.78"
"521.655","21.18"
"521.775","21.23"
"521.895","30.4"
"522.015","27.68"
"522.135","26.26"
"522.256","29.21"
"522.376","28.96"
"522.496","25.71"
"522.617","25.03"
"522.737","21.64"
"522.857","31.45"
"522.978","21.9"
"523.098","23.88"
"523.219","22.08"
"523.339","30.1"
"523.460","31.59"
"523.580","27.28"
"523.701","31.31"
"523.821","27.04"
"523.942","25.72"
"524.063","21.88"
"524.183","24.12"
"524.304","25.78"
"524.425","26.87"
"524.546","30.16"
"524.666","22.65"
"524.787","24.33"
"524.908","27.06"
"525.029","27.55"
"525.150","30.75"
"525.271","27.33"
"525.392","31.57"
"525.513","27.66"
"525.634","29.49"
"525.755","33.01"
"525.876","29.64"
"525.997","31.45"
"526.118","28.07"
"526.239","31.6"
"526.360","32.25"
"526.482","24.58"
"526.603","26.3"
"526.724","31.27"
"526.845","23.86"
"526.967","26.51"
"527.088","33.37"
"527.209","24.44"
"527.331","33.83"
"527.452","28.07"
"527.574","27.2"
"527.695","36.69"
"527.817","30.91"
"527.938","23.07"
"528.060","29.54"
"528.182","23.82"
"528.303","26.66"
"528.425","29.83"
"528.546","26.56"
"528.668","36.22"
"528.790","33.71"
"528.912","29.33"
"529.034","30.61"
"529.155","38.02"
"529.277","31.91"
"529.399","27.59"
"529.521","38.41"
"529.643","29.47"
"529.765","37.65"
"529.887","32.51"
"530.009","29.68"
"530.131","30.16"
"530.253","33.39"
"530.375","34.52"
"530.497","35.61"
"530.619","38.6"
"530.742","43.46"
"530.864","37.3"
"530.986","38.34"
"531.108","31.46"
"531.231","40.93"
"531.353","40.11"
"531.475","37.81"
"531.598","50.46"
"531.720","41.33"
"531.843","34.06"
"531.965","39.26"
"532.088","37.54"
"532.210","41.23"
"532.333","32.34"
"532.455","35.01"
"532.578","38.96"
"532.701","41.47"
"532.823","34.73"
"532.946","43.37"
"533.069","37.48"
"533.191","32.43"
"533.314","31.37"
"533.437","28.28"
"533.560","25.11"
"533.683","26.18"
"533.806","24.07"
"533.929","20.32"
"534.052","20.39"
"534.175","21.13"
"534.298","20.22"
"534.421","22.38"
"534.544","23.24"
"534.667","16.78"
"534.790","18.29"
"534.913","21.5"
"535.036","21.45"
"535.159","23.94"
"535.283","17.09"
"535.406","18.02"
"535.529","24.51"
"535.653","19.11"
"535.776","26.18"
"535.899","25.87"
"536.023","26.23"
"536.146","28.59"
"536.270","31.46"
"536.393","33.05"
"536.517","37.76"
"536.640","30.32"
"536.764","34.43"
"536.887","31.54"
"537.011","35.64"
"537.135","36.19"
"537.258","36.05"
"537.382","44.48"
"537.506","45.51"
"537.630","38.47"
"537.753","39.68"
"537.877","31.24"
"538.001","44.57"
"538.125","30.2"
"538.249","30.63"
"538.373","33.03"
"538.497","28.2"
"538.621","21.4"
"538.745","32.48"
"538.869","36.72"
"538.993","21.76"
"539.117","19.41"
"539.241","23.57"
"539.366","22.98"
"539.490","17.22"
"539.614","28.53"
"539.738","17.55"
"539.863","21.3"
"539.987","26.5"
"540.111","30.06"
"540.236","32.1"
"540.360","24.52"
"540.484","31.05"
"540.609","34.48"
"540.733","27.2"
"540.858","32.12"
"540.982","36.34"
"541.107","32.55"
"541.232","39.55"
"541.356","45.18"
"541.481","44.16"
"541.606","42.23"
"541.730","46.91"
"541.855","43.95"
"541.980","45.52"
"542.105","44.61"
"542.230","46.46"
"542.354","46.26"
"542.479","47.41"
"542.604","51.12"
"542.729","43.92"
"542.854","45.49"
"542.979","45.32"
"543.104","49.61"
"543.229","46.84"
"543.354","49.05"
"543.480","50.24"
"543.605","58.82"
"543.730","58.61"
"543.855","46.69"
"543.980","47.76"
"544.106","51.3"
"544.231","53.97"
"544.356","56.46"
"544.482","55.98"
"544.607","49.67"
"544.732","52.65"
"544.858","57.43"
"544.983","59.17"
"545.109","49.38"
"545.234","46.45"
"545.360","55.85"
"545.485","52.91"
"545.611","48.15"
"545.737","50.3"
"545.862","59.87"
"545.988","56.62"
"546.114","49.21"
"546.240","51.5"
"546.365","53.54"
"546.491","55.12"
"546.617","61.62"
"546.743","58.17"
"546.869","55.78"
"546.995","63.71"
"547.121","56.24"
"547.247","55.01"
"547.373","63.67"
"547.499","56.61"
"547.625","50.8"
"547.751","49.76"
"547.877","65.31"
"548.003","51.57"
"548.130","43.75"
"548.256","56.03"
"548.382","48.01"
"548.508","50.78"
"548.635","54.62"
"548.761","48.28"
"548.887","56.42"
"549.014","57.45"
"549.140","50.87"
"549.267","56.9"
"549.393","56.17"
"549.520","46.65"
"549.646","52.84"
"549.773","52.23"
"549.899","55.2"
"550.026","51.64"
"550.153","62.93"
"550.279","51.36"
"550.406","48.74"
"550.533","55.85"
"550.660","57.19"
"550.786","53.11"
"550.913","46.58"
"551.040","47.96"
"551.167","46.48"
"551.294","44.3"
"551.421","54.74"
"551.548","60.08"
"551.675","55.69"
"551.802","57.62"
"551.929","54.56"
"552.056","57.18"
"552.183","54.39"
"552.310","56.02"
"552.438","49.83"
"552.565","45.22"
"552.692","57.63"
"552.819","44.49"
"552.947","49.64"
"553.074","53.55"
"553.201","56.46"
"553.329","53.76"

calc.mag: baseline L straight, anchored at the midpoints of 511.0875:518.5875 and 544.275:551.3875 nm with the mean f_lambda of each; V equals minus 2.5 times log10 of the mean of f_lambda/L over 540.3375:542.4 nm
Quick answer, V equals 0.250 mag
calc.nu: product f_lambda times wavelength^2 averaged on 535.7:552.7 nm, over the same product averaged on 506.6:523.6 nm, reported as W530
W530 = 1.76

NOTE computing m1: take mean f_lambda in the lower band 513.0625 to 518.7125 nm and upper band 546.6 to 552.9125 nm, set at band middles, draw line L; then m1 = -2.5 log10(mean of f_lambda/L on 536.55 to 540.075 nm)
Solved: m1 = 0.45 mag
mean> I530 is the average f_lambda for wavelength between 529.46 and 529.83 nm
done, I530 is 35.1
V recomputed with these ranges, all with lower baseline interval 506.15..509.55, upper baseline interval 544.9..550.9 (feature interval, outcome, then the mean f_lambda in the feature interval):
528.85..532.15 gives 0.18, 35.9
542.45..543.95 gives 0.03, 49.4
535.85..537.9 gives 0.33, 34.6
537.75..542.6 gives 0.41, 33.5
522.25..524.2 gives 0.38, 26.4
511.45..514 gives -0.07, 32.5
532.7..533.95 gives 0.38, 31.2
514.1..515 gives -0.12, 35.3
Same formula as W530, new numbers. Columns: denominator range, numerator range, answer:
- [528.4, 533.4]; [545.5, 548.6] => 1.62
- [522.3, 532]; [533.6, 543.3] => 1.09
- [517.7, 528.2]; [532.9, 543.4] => 1.25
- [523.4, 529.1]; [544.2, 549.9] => 2.04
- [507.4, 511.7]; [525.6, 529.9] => 1.18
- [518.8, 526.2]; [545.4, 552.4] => 2.28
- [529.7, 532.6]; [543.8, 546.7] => 1.51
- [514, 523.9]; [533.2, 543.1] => 1.19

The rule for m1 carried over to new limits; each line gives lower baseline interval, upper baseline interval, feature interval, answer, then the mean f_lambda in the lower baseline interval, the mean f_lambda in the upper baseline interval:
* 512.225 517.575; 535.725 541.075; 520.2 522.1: 0.38 mag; 32.3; 30.6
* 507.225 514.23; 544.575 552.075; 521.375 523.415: 0.40 mag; 29.4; 53.8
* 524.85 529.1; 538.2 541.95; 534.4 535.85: 0.40 mag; 29.3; 30.9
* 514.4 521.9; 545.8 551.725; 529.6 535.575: 0.27 mag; 28.7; 54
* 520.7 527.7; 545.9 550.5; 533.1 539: 0.38 mag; 26.8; 54.3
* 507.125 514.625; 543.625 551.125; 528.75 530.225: 0.28 mag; 29.5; 53.7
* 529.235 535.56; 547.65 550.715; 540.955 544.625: -0.06 mag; 31.4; 53.3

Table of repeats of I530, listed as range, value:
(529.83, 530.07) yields 31.1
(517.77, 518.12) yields 34.4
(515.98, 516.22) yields 28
